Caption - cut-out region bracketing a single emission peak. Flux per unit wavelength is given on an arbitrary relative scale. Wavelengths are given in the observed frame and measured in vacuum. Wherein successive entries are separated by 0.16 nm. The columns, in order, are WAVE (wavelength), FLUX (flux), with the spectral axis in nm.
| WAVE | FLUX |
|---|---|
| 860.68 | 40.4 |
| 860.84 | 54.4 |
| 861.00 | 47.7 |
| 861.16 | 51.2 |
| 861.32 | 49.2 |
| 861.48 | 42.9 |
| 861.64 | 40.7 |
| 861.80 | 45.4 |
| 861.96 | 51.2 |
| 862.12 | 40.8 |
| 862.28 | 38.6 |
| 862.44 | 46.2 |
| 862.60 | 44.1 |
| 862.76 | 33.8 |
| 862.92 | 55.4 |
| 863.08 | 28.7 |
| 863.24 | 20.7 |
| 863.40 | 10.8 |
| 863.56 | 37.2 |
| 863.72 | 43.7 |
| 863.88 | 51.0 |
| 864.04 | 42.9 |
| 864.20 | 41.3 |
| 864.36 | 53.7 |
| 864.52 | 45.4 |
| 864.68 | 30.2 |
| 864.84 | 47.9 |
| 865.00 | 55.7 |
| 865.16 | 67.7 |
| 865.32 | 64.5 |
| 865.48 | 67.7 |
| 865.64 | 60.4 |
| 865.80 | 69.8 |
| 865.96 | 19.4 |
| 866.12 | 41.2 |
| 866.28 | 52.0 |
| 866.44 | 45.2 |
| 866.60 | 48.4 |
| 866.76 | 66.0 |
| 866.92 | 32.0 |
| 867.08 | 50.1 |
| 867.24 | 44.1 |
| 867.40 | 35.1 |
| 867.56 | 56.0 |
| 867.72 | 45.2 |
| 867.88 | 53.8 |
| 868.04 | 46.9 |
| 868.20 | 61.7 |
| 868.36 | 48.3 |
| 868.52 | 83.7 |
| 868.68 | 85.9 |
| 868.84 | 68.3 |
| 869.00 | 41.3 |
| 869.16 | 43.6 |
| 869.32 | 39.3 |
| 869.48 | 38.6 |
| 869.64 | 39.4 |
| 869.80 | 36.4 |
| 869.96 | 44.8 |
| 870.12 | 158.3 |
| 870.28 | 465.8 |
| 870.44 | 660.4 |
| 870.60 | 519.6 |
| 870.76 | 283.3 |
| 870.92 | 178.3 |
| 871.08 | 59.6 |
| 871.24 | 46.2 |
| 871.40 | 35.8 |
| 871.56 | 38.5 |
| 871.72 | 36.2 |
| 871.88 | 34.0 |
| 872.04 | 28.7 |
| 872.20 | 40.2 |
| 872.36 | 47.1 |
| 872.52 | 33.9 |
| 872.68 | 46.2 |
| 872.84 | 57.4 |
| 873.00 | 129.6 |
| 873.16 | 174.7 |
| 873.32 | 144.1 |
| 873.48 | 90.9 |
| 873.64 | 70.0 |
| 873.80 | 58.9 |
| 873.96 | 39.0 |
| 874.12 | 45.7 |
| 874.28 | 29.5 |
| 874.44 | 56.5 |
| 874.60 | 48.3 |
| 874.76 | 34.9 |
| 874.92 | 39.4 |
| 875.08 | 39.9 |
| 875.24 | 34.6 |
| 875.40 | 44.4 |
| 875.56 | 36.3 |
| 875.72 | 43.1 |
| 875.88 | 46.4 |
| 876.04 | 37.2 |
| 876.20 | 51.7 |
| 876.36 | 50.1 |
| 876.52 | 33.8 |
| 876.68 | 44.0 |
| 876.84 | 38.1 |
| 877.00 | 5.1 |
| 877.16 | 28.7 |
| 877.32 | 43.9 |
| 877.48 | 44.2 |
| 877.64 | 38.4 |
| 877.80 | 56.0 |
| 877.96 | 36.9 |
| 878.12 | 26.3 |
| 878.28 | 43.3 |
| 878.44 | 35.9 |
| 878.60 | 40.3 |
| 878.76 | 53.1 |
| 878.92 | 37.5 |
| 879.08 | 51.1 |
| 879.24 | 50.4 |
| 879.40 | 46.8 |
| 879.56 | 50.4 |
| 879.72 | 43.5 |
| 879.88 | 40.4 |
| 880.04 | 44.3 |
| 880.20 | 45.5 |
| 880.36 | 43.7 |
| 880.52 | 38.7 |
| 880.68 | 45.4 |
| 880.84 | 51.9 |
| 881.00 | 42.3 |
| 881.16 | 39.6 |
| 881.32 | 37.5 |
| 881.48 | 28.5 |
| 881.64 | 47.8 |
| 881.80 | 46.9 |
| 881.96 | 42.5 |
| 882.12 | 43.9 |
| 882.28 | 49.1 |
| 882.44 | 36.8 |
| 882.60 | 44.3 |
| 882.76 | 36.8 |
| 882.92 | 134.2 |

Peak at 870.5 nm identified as H-alpha 6563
